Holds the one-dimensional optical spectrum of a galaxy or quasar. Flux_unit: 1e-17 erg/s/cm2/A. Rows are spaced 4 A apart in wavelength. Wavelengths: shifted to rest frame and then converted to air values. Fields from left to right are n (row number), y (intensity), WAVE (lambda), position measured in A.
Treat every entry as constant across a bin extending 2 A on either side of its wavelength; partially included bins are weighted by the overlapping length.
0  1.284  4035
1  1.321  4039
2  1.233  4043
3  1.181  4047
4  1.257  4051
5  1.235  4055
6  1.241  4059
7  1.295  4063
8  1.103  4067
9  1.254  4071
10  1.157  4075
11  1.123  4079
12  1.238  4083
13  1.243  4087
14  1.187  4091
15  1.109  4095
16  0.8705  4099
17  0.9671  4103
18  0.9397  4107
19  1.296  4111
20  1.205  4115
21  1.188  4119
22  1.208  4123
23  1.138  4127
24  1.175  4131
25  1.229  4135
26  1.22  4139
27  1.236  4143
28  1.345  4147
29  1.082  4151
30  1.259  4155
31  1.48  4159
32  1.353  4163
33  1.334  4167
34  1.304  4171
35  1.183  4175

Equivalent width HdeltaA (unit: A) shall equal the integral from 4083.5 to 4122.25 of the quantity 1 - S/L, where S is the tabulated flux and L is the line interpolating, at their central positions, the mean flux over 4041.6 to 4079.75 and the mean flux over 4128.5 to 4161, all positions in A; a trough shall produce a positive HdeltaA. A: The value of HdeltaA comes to 3.50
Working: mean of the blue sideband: 1.21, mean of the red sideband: 1.25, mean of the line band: 1.12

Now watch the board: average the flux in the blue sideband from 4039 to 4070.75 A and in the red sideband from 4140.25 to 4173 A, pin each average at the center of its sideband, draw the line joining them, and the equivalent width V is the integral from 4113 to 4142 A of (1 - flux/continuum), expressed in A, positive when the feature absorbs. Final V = 1.85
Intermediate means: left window 1.23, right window 1.3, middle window 1.2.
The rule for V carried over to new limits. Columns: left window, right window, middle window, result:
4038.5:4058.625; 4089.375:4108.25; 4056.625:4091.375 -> -2.5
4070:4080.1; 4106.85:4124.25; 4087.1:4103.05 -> 1.6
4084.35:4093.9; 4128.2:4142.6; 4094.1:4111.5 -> 2.8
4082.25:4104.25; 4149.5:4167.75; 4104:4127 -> 0.3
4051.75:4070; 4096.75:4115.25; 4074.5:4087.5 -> -0.5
